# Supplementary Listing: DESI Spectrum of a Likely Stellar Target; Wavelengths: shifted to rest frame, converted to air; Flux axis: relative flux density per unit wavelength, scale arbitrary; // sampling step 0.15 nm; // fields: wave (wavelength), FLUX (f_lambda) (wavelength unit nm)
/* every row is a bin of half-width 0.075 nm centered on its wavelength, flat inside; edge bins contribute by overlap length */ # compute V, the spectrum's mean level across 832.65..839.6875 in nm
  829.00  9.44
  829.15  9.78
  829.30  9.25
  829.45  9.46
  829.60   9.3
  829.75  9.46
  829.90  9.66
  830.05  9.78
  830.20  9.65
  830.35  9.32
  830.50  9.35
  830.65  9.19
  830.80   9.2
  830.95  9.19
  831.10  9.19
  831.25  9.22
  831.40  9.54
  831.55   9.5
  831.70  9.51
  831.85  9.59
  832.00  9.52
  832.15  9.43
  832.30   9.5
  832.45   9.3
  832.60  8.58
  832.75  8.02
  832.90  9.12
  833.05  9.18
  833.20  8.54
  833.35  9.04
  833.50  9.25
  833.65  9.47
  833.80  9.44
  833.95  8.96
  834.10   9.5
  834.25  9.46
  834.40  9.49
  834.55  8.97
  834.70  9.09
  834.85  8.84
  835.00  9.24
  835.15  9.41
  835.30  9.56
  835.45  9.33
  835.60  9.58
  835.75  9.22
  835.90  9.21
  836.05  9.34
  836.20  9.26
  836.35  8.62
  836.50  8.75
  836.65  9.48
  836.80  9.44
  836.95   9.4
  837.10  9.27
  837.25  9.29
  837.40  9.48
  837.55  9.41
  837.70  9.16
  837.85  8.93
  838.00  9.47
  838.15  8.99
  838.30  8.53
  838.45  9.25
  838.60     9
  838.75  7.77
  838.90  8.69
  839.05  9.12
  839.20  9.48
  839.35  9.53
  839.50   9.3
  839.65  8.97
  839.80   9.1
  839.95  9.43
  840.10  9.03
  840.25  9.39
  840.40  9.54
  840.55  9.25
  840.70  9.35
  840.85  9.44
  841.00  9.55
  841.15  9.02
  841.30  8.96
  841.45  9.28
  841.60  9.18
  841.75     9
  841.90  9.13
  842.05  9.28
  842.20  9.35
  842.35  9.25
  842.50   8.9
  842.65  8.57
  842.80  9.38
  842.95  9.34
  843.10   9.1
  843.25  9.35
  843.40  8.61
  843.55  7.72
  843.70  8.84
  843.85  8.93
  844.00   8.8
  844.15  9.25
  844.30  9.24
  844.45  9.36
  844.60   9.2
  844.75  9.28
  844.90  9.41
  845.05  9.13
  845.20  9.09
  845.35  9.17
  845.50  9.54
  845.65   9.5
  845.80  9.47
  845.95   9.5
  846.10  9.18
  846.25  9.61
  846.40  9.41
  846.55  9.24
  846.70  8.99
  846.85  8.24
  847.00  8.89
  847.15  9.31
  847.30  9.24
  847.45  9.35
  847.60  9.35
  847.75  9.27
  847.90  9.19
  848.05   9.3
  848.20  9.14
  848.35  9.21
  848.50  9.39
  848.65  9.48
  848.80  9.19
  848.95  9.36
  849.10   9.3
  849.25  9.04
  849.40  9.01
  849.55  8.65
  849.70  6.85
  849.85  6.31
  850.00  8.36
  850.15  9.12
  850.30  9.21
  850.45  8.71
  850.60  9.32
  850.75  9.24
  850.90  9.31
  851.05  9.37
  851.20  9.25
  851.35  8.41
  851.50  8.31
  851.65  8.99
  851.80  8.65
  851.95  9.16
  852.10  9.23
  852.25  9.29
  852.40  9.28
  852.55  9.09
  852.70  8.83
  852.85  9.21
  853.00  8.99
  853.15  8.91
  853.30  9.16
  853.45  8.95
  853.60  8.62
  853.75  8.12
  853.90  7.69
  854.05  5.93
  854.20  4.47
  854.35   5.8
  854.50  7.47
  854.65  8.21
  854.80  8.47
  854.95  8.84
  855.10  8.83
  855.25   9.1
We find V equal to 9.14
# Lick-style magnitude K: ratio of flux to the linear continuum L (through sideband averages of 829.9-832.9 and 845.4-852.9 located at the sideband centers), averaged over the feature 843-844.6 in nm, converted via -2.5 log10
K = 0.02 mag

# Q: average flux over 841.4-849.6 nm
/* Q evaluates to 9.16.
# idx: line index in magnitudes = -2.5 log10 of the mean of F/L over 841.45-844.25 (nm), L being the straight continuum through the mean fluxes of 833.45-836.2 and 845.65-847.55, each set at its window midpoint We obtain 0.03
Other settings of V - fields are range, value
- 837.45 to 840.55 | 9.11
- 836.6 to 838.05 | 9.33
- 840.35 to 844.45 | 9.1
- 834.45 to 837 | 9.22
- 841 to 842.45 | 9.18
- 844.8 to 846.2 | 9.34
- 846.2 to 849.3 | 9.21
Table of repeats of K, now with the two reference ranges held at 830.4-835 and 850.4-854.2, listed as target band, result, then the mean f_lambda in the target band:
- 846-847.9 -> -0.04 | 9.18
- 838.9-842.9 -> -0.03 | 9.21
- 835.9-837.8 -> -0.02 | 9.24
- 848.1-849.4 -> -0.05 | 9.25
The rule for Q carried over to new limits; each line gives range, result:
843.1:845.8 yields 9.09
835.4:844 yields 9.13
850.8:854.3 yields 8.56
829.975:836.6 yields 9.24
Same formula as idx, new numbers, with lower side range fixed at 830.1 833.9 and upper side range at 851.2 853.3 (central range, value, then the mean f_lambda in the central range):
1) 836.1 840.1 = 0.00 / 9.12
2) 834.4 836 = -0.01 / 9.26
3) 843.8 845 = -0.01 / 9.19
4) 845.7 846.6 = -0.04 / 9.41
